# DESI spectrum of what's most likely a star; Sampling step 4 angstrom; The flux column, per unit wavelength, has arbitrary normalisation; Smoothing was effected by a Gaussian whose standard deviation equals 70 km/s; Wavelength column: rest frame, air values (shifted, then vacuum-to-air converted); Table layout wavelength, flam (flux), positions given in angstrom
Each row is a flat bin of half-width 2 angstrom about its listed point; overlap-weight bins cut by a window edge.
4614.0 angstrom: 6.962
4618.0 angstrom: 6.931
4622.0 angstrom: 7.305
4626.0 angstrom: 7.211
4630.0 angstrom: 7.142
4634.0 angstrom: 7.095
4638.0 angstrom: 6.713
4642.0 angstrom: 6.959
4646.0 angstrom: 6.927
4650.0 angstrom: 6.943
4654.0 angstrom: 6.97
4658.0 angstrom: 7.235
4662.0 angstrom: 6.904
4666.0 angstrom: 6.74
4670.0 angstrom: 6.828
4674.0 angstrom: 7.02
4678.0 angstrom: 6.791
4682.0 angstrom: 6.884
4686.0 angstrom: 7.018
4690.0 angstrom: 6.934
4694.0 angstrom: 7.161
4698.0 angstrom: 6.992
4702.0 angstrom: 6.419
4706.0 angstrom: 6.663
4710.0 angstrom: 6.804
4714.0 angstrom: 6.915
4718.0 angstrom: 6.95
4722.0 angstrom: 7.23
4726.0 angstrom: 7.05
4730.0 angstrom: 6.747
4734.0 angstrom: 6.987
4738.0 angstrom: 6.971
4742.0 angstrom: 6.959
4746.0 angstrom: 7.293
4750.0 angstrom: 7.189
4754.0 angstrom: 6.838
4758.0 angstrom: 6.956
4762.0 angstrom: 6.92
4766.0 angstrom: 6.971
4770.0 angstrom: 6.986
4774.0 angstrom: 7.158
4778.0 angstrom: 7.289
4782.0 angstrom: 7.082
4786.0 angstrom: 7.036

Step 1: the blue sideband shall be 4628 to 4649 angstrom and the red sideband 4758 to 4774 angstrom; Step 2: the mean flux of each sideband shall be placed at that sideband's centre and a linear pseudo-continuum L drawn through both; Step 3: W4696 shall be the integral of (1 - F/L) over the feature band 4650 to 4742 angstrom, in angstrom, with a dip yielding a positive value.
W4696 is 0.7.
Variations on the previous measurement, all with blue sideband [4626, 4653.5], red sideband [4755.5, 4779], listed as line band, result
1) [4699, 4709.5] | 0.6 angstrom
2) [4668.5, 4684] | 0.3 angstrom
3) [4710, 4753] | 0.0 angstrom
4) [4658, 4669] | 0.1 angstrom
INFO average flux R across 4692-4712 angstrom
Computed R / 6.81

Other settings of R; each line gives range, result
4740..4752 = 7.15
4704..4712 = 6.73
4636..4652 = 6.89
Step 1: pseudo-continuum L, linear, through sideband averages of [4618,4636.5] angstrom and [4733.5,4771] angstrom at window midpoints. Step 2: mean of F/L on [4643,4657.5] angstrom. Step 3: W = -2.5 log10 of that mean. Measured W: 0.02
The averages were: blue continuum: 7.15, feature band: 6.98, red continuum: 7.01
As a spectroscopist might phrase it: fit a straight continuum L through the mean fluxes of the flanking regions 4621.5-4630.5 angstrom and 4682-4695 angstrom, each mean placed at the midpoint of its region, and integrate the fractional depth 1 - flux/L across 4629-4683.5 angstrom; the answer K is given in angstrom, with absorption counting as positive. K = 1.37 angstrom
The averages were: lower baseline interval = 7.22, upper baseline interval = 7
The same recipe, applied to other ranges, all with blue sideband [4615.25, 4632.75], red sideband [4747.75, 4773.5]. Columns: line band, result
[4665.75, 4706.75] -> 1.2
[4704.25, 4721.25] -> 0.4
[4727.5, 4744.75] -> 0.2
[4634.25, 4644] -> 0.3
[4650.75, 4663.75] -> 0.1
